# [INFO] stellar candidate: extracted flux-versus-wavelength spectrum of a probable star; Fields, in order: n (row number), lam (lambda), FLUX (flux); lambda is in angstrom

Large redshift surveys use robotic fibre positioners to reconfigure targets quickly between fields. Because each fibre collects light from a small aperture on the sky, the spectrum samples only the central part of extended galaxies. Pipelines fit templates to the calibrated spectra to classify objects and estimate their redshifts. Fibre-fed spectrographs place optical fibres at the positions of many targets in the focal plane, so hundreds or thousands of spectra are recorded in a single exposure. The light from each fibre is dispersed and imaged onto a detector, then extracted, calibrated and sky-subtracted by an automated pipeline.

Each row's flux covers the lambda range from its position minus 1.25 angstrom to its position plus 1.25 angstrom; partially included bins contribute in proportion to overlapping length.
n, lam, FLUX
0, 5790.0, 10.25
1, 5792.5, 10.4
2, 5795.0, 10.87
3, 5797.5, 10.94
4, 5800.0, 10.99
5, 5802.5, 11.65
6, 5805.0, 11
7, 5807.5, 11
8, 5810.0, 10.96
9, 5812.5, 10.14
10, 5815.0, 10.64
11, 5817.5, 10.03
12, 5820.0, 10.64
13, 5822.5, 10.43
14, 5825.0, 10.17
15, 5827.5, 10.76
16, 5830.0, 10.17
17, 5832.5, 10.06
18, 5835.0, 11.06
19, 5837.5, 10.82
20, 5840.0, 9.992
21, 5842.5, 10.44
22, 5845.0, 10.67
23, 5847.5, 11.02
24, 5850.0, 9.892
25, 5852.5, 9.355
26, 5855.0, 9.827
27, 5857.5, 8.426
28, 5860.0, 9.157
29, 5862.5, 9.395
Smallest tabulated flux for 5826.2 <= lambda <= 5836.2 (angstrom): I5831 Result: 10.06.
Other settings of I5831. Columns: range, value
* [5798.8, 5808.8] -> 10.99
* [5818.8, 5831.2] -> 10.17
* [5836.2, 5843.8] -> 9.992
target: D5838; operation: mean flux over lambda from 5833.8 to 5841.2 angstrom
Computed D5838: 10.6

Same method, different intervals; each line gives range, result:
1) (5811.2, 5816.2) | 10.4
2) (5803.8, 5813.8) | 10.8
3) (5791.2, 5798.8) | 10.7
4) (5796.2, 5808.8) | 11.1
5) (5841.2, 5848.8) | 10.7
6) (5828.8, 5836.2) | 10.4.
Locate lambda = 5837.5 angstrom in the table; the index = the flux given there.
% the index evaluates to 10.82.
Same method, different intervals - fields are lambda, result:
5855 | 9.827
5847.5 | 11.02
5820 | 10.64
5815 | 10.64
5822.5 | 10.43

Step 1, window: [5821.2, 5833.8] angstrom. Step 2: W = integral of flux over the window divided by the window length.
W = 10.3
